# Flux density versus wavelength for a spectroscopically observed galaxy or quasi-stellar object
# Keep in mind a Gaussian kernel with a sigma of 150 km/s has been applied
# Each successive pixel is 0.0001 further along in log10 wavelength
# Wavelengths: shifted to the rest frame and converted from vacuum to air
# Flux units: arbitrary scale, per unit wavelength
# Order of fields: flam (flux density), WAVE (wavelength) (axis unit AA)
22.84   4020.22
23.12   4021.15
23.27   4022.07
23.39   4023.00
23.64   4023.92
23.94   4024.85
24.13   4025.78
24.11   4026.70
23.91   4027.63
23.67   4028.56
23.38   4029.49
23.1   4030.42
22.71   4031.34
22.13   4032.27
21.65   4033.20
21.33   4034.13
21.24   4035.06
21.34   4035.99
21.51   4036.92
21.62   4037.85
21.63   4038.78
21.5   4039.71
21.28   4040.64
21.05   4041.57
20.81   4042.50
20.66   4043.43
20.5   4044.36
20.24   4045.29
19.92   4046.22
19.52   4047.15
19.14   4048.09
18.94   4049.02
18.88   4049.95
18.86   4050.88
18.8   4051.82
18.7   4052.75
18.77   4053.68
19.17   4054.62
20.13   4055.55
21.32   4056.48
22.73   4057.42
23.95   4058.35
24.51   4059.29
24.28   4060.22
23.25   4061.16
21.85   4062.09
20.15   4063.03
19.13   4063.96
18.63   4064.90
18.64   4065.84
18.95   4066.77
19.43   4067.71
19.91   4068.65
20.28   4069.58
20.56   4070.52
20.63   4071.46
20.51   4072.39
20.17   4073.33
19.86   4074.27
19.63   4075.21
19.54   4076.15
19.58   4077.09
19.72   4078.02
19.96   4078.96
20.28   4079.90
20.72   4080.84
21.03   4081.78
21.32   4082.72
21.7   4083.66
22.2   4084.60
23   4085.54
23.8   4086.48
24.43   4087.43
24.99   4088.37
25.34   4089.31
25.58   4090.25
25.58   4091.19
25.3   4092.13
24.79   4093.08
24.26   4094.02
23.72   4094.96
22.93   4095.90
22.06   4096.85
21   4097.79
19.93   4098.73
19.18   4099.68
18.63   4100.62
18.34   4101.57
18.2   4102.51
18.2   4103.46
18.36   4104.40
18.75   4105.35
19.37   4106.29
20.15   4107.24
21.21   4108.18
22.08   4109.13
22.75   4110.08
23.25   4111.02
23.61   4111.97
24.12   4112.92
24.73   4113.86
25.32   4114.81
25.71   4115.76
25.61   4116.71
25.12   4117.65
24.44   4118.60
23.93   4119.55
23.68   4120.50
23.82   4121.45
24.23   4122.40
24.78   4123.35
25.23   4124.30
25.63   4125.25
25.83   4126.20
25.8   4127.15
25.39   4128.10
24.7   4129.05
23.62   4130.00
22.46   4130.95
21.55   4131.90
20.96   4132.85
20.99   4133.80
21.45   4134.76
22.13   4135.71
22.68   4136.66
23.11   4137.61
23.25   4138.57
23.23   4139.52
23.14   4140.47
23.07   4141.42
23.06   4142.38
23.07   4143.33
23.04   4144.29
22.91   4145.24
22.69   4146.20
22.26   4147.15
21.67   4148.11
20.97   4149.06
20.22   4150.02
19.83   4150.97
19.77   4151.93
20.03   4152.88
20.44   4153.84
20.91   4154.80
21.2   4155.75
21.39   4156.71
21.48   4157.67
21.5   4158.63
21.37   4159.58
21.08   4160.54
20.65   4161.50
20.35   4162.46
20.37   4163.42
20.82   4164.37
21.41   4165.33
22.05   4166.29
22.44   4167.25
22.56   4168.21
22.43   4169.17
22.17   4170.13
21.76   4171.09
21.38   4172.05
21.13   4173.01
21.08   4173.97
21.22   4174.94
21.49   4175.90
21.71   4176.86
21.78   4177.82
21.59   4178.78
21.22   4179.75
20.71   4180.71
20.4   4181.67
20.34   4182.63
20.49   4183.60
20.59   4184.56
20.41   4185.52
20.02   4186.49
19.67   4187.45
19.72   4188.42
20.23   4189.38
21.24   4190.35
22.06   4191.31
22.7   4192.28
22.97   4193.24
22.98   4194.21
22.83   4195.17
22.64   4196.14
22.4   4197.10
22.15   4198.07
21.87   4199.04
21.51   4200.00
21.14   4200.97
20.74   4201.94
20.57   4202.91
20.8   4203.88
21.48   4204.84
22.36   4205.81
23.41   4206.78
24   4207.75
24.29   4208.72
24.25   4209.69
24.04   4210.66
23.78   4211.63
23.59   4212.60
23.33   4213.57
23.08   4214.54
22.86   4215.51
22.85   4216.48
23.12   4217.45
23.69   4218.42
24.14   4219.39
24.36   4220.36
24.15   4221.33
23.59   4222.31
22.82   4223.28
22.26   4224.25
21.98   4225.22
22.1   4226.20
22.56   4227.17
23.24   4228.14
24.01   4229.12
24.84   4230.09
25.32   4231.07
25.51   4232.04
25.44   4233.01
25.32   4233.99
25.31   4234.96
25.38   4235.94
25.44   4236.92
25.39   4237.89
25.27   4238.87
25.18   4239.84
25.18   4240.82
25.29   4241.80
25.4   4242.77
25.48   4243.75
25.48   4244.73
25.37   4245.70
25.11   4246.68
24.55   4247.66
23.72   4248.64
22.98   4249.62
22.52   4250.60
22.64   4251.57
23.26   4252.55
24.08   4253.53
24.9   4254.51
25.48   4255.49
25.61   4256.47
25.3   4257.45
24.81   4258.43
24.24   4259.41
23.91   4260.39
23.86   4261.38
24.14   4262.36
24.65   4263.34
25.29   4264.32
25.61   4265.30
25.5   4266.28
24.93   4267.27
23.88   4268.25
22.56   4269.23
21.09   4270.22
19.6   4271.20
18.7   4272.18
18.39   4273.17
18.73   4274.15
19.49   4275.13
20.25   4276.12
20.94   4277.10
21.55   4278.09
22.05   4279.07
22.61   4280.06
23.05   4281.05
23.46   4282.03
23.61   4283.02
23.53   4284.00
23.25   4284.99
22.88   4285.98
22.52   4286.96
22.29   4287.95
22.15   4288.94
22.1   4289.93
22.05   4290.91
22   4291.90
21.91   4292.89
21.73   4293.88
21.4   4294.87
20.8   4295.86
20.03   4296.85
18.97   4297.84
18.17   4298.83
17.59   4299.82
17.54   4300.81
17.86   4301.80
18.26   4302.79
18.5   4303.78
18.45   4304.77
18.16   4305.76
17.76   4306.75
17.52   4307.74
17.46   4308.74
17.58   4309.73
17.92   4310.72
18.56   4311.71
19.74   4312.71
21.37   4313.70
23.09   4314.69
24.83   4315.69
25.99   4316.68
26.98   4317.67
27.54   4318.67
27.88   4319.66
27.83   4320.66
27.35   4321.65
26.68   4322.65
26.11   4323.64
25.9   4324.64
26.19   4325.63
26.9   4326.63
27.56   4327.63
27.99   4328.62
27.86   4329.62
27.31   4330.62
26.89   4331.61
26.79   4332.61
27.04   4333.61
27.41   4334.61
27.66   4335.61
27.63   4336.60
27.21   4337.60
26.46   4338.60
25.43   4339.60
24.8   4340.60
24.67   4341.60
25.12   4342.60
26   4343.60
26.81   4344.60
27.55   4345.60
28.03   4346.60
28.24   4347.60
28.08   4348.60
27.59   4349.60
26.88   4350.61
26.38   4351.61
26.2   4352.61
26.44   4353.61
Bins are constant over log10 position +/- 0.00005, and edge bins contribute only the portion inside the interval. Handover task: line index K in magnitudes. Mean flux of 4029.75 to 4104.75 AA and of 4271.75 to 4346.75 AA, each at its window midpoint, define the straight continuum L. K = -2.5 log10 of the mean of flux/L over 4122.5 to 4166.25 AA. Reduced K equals -0.027 mag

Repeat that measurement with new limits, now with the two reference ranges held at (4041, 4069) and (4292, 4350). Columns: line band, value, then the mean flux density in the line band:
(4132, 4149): -0.05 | 22.5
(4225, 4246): -0.10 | 24.8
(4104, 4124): -0.10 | 23.1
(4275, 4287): 0.05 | 22.3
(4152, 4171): 0.02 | 21.3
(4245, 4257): -0.06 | 24.2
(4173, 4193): 0.05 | 21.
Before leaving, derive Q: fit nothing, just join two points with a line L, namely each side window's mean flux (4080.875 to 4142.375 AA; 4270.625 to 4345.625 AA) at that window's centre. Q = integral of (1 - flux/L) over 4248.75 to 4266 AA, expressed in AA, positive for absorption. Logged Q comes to -1.05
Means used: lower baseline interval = 22.9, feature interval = 24.3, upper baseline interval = 22.9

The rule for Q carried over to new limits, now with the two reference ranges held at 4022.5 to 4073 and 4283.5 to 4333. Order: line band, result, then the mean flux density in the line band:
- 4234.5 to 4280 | -2.8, 23.6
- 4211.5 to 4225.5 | -0.8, 23.3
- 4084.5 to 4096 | -1.6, 24.4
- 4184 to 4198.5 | 0.3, 21.5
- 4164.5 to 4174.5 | 0.0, 21.8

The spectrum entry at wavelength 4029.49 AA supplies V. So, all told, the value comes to 23.38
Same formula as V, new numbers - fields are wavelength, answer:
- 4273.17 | 18.39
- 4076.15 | 19.54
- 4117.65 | 25.12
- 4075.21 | 19.63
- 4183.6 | 20.49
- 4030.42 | 23.1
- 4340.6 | 24.8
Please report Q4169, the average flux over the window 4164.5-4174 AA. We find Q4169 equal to 21.8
